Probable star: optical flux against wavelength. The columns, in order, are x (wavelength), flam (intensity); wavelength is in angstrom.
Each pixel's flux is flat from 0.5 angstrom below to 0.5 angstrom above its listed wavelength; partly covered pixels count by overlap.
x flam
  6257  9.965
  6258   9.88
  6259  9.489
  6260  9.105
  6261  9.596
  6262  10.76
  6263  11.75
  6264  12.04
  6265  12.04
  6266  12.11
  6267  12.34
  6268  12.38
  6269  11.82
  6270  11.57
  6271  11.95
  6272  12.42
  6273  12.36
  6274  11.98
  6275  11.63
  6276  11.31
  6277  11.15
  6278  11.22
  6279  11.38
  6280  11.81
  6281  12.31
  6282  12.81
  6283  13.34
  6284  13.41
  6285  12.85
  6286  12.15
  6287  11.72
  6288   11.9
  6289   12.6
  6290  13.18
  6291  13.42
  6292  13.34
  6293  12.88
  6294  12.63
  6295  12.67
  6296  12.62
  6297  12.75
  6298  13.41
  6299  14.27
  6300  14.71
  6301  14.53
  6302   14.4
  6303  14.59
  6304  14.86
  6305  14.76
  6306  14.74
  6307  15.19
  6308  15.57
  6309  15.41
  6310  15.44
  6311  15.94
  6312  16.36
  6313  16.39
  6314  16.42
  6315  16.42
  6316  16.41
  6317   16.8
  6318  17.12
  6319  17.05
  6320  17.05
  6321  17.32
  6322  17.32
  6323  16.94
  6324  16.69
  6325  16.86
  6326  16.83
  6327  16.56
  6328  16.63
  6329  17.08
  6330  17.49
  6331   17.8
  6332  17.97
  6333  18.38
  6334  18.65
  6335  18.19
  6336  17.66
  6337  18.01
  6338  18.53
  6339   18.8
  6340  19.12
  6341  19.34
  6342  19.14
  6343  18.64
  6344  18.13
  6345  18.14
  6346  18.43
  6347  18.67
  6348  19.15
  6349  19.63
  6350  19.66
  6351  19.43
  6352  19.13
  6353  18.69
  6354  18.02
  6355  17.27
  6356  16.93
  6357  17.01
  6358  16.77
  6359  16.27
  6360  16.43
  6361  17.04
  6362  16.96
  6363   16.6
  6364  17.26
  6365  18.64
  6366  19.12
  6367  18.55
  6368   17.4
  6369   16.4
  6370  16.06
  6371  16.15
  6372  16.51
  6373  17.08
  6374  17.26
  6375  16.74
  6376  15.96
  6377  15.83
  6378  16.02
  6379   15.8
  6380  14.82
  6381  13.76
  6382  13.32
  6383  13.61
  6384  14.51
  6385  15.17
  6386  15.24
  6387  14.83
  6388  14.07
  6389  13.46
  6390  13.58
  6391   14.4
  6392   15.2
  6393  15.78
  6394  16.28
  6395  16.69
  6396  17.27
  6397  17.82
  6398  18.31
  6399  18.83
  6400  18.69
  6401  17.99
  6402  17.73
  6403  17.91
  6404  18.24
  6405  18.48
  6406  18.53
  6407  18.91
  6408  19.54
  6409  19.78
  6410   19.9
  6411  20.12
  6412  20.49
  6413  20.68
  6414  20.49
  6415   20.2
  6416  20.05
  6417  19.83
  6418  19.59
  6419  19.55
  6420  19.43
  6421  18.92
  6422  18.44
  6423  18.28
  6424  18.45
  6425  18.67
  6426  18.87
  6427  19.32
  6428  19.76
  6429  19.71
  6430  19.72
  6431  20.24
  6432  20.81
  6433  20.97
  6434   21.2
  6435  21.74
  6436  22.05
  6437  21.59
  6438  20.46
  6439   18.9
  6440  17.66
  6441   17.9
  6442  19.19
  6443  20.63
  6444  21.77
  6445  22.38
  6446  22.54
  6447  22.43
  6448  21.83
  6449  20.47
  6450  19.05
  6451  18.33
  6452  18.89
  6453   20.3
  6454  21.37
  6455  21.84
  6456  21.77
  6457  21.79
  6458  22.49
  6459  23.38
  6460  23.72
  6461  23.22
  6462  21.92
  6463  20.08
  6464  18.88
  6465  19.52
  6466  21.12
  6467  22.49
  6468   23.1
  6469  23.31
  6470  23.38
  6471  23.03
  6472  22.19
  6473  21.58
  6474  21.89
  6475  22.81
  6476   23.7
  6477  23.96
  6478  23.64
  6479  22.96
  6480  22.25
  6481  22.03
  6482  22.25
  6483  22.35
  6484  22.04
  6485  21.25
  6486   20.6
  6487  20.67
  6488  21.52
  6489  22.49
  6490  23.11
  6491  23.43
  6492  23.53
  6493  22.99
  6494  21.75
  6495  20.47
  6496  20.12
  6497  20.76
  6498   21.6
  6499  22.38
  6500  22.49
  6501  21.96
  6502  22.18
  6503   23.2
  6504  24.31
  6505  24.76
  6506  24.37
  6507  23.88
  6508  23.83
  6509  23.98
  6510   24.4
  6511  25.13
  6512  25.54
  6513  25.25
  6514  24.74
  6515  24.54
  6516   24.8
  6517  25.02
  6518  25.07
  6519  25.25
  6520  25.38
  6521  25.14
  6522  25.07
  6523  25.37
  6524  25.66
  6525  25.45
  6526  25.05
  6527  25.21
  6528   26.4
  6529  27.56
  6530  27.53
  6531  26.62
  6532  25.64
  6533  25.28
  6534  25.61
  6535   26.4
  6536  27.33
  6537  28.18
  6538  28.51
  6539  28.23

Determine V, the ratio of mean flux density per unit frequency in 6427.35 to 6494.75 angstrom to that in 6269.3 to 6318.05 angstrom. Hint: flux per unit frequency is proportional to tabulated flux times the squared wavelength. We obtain 1.66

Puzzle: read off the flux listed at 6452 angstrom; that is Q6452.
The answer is 18.89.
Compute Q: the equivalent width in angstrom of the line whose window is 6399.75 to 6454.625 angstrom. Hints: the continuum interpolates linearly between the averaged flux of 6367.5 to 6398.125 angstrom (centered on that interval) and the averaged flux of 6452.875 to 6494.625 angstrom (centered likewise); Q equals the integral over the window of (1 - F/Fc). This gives -2.96 angstrom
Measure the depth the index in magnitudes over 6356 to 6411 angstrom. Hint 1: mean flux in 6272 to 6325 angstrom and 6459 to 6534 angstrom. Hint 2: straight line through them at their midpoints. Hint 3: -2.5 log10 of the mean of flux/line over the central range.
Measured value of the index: 0.09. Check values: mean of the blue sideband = 14.2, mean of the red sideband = 23.4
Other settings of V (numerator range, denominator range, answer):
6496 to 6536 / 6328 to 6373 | 1.45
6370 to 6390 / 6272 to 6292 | 1.28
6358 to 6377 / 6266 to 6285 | 1.45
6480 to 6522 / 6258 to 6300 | 2.05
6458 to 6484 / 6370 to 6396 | 1.50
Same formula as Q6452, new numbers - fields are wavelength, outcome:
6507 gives 23.88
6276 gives 11.31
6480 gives 22.25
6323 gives 16.94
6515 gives 24.54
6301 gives 14.53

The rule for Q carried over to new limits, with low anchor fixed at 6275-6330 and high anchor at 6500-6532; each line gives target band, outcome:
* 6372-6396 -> 4.2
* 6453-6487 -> 0.8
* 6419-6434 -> 0.8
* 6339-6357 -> -2.1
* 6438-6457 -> 1.0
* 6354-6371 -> 0.3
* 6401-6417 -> 0.3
